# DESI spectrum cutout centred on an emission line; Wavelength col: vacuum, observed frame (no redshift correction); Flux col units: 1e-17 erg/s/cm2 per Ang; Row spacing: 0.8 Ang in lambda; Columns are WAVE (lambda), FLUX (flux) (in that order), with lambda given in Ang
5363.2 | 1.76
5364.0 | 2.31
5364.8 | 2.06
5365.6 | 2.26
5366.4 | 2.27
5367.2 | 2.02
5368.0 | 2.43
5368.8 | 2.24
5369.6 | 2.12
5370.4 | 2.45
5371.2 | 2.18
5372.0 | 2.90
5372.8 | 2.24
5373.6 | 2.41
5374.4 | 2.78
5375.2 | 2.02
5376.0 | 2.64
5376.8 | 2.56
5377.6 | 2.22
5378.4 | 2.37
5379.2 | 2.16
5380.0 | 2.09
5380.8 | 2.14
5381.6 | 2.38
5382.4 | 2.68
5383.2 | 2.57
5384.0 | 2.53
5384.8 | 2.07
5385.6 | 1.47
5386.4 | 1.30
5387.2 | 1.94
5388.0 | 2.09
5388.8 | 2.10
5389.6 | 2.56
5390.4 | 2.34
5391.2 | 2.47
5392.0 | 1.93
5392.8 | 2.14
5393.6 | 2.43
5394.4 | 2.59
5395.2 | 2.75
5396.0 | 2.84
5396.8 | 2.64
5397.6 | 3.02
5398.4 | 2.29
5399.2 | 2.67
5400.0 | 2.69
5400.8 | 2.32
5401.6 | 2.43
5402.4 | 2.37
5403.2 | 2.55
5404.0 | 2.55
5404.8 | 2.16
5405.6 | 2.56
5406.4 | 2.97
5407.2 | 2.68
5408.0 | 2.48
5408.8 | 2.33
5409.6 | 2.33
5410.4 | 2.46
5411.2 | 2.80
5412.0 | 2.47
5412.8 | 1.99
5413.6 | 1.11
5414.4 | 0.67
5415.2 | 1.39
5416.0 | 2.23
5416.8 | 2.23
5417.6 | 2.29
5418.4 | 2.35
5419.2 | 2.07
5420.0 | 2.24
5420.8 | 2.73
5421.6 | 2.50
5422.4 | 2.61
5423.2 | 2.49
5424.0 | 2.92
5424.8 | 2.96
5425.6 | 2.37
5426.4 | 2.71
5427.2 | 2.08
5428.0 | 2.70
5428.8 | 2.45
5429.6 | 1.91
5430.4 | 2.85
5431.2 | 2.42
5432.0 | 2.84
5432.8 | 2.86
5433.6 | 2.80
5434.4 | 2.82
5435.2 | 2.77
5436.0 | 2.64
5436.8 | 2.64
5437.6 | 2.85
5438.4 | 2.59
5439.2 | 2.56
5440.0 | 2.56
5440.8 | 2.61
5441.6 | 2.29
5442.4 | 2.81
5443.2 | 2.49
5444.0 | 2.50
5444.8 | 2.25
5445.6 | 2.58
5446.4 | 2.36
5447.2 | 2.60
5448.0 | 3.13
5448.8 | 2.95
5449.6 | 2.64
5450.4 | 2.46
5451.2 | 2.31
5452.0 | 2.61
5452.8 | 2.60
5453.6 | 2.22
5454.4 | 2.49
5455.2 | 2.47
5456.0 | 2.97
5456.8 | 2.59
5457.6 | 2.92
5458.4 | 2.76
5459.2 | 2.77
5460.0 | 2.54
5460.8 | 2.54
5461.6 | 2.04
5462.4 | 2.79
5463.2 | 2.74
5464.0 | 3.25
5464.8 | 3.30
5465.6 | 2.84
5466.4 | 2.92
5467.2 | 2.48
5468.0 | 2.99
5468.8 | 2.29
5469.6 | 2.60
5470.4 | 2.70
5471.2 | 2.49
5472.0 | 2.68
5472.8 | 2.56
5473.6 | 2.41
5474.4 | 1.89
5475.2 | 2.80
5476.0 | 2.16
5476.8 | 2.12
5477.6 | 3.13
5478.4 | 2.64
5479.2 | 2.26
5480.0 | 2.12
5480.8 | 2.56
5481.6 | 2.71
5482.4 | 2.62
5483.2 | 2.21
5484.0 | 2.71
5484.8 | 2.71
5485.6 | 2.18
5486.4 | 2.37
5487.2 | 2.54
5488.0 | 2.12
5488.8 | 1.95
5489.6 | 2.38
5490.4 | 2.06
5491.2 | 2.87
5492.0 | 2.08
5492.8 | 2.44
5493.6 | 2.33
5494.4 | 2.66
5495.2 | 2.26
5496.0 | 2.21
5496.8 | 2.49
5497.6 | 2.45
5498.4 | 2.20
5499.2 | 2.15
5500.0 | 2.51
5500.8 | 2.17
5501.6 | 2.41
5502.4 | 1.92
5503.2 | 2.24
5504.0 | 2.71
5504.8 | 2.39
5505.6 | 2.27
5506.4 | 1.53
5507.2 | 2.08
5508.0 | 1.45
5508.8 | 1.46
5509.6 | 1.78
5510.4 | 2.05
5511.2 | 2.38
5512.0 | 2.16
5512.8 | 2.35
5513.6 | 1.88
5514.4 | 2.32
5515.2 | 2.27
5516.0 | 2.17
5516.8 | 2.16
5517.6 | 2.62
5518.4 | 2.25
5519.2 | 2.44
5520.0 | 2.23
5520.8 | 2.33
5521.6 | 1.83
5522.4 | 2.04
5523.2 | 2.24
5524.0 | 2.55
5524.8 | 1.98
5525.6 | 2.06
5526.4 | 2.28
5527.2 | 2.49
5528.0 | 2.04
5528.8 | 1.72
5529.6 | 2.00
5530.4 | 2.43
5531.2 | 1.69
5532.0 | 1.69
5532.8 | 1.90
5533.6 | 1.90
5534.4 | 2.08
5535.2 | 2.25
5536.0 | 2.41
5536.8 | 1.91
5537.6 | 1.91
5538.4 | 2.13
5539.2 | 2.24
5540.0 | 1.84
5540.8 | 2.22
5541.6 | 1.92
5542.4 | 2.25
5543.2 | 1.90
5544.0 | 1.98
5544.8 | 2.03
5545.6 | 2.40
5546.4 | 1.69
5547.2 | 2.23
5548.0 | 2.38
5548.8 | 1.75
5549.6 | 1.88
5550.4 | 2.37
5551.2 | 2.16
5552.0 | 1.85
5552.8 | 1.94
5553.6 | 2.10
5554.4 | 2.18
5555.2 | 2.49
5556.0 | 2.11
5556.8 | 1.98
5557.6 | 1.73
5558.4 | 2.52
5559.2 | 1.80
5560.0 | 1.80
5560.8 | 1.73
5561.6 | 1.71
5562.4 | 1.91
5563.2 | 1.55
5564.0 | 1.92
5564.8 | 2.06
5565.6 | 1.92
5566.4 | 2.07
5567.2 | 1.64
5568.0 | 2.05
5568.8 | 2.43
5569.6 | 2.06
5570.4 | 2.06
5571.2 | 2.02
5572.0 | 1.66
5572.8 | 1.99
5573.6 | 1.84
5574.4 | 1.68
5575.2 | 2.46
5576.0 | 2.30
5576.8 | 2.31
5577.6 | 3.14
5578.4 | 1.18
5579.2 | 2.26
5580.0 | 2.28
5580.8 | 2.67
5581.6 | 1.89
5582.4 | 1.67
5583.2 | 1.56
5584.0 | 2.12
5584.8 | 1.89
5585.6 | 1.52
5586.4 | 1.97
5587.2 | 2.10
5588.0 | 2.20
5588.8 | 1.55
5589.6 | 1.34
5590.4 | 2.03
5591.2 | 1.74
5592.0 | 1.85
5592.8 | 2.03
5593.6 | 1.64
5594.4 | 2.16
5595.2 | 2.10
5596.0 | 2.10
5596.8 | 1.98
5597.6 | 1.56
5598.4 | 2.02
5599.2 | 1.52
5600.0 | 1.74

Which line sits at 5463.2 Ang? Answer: C III] 1909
